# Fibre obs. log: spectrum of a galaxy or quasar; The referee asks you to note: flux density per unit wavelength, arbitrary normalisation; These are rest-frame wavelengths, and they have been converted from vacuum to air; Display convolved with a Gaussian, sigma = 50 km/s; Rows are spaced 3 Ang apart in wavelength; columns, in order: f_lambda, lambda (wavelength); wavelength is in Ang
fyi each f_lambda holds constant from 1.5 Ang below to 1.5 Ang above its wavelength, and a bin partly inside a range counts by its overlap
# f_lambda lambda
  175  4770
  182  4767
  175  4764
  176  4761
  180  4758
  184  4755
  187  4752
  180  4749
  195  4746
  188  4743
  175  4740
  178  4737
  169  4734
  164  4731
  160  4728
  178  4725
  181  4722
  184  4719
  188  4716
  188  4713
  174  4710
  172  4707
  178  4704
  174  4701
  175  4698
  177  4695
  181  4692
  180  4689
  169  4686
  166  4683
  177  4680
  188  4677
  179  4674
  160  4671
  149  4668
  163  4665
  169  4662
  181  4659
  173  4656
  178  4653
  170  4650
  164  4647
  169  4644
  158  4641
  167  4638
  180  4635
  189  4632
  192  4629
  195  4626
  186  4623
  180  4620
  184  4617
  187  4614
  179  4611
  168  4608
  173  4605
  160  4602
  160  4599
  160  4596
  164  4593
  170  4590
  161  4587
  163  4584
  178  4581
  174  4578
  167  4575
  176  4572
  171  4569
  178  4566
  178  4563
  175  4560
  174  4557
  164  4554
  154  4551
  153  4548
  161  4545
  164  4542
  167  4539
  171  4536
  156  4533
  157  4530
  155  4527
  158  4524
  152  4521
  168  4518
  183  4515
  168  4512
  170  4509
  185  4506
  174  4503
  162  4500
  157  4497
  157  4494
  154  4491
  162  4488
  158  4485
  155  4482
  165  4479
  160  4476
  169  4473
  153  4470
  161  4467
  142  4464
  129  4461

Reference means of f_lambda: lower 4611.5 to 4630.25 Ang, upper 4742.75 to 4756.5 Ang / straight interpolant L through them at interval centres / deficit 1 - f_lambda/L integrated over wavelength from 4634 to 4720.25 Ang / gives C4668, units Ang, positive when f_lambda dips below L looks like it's 6.2 Ang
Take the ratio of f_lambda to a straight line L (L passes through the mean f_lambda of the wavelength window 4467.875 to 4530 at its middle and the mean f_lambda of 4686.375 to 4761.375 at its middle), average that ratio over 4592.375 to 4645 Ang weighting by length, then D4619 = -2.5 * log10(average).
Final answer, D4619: -0.02 mag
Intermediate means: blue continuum 163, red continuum 179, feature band 175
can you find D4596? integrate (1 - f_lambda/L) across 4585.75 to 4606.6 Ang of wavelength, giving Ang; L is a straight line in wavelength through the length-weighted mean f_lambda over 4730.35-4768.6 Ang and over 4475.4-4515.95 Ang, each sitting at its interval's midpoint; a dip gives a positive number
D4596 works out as 0.8 Ang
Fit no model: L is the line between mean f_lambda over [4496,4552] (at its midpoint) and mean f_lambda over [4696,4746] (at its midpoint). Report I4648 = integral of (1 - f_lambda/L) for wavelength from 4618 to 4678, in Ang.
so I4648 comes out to -0.8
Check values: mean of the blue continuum 164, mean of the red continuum 177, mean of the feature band 174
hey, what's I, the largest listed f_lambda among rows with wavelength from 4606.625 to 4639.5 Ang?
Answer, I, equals 195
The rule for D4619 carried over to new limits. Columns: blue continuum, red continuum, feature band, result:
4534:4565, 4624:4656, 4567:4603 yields 0.02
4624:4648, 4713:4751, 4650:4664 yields 0.02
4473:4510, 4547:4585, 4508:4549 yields 0.02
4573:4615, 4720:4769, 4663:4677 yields 0.05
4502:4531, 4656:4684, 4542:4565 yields 0.01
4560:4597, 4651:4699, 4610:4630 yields -0.09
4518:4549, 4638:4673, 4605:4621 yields -0.09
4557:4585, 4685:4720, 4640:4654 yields 0.05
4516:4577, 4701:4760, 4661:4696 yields 0.02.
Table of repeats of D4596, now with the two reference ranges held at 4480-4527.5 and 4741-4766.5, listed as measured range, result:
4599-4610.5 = 0.3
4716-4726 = -0.1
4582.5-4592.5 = 0.3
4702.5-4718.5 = -0.1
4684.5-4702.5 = 0.2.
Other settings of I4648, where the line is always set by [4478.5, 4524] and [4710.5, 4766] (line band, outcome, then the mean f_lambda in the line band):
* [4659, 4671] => 0.81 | 163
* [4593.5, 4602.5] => 0.53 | 160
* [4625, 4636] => -1.06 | 189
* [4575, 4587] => -0.02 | 170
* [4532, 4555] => 0.80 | 161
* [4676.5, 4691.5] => 0.04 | 176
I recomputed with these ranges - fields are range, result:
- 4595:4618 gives 187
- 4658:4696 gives 188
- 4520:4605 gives 178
